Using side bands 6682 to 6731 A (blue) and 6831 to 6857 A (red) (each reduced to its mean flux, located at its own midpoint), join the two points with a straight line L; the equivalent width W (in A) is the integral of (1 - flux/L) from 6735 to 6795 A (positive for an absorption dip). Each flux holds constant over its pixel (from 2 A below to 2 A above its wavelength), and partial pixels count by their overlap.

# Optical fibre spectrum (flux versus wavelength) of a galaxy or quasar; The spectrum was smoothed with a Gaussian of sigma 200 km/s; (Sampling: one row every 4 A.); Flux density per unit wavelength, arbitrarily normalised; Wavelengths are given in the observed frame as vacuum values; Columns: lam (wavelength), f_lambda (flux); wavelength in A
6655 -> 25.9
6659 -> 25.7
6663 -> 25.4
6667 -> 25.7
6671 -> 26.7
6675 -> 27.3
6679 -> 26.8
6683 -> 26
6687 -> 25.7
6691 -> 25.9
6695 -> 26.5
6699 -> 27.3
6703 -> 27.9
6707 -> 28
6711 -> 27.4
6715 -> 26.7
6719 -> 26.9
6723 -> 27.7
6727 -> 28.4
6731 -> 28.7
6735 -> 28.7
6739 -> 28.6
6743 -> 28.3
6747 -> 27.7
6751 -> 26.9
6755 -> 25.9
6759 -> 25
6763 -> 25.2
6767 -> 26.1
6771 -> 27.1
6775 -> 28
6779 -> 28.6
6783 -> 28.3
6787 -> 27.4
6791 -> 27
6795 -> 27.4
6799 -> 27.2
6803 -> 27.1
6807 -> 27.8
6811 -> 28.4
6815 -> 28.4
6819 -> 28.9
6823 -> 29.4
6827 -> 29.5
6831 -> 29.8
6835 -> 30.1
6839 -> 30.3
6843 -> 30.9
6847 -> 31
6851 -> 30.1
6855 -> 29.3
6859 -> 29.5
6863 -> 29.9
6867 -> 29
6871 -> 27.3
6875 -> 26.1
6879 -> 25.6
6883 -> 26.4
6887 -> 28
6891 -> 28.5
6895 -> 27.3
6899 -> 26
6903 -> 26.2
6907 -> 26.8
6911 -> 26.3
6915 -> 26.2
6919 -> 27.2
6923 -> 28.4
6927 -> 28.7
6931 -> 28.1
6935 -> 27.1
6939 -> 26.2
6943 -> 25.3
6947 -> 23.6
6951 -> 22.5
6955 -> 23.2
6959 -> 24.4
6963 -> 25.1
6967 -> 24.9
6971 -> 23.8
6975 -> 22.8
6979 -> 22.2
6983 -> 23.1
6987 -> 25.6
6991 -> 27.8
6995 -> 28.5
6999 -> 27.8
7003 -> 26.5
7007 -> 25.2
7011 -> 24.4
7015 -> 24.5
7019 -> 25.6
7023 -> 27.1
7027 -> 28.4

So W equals 2.6 A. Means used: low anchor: 27.1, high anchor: 30.2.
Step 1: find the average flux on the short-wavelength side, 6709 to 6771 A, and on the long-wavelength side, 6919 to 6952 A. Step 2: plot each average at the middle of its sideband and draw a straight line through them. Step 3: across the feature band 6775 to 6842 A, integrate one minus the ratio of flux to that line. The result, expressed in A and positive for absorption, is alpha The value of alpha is -3.9 A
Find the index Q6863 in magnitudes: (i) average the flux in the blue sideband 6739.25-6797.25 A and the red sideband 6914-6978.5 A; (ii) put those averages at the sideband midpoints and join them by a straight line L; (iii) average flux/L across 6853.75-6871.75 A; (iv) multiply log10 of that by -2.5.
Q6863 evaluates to -0.11 mag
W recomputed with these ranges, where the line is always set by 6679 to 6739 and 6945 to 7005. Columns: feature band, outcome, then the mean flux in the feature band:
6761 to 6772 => 0.3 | 26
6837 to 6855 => -3.1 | 30.4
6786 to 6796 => -0.3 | 27.2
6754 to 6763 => 0.5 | 25.3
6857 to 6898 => -3.2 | 27.7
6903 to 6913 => -0.4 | 26.5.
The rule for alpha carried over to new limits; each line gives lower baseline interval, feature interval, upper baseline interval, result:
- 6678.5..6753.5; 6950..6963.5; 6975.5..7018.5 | 1.0 A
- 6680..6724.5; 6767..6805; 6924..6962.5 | -1.5 A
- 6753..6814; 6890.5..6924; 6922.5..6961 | -1.2 A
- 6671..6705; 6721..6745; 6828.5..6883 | -1.0 A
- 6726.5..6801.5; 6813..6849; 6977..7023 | -3.9 A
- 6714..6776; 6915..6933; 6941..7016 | -1.8 A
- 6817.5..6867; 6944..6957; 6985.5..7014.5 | 2.0 A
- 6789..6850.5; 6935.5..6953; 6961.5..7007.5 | 1.0 A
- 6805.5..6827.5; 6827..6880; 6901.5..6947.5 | -2.2 A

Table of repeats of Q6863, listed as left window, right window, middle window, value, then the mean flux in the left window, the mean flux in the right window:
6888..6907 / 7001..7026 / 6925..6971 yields 0.05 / 27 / 25.7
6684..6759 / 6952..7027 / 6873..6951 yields -0.03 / 27.3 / 25.2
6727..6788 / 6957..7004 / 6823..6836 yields -0.12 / 27.4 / 25.2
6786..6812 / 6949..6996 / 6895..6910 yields -0.03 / 27.4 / 24.4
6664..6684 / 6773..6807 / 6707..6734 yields -0.03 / 26.5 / 27.6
